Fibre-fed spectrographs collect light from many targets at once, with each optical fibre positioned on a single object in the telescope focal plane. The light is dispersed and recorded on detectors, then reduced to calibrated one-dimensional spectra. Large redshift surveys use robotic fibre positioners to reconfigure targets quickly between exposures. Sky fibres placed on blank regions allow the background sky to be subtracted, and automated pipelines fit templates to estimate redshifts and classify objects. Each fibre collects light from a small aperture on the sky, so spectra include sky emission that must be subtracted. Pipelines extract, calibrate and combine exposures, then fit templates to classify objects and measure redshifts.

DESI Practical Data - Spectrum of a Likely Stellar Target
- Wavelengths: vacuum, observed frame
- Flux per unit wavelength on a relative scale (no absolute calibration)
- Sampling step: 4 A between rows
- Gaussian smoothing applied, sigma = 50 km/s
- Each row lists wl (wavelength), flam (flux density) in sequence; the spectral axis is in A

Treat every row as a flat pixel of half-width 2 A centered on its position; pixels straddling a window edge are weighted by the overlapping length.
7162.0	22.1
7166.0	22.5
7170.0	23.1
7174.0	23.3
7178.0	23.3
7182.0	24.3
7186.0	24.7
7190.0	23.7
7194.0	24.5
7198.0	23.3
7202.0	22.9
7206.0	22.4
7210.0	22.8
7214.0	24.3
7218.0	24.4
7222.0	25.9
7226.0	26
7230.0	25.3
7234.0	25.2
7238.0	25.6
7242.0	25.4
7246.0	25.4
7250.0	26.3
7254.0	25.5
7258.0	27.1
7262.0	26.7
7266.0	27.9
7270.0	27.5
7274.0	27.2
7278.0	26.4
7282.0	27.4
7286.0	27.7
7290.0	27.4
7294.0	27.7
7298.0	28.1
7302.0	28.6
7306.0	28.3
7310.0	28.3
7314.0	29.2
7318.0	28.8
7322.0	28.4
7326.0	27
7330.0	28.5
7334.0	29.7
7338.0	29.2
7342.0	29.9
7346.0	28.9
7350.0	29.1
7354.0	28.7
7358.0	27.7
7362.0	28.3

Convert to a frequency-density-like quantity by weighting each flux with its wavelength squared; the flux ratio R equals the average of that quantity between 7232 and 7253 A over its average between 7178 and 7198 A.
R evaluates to 1.1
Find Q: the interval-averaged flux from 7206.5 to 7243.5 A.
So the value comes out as 24.9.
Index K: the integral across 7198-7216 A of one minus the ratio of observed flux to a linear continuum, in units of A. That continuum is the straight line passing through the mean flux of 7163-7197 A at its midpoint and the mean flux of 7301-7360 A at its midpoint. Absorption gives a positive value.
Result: 1.0 A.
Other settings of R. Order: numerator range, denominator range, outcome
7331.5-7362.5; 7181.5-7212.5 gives 1.28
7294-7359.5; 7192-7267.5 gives 1.17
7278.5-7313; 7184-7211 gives 1.22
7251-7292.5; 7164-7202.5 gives 1.18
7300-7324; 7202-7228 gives 1.21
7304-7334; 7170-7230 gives 1.22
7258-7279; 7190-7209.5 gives 1.19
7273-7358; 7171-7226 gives 1.22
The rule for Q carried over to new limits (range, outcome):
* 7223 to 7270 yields 26.1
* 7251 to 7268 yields 26.8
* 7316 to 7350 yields 28.8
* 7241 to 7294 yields 26.8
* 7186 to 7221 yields 23.7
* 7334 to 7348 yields 29.4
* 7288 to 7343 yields 28.5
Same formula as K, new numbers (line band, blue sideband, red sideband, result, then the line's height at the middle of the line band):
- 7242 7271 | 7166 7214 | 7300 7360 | -0.6 A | 26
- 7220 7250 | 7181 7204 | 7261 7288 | 0.1 A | 25.6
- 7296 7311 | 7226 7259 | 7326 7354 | -0.3 A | 27.8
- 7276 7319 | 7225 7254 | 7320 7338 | -0.8 A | 27.5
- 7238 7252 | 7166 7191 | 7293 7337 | 0.2 A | 26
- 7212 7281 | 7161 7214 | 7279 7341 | -0.8 A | 25.7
